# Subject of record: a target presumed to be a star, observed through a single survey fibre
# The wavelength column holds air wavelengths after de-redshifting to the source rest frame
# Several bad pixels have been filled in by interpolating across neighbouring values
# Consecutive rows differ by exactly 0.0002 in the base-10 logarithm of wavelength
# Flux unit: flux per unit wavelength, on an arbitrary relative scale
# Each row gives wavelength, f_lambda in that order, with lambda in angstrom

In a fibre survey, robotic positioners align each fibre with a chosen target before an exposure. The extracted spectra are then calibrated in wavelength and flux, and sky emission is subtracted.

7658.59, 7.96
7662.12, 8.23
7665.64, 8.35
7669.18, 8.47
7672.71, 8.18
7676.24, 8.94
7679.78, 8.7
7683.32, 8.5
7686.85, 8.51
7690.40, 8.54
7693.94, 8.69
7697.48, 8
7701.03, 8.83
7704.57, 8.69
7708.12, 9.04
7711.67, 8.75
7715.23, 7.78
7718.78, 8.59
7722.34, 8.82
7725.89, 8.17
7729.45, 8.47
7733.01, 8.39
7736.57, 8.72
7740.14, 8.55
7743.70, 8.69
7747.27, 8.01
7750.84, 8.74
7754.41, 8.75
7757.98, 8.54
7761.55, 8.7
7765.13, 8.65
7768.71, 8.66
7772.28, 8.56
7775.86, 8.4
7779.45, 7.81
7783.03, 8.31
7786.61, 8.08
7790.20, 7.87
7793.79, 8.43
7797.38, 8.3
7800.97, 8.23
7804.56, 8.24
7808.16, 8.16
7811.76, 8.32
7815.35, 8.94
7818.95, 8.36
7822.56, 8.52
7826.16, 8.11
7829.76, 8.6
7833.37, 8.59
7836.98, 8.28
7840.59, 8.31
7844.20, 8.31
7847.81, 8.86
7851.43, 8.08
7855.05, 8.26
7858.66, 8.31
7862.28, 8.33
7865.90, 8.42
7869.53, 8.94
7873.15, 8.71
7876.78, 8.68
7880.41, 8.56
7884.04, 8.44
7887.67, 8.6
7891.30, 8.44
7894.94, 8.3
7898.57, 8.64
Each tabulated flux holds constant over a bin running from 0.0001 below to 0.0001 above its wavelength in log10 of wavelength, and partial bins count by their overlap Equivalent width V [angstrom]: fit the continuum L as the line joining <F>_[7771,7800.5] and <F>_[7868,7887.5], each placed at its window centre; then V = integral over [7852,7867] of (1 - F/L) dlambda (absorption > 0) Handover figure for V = 0.46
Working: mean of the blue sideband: 8.21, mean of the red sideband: 8.66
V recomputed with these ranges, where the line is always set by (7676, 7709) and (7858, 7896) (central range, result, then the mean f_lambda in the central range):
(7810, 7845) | 0.5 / 8.44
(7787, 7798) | 0.5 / 8.17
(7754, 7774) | -0.1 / 8.64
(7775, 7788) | 0.7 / 8.13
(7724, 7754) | 0.4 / 8.48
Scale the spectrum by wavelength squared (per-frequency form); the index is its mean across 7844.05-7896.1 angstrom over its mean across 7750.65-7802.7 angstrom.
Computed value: 1.04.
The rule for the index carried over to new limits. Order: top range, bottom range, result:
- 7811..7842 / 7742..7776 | 1.00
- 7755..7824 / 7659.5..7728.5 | 1.01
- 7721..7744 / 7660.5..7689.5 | 1.02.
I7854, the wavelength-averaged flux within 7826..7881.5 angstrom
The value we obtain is 8.47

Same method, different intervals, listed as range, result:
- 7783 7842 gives 8.33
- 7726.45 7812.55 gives 8.4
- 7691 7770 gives 8.56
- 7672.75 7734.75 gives 8.54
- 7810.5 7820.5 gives 8.56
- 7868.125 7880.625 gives 8.74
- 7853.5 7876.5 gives 8.51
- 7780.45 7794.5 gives 8.13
